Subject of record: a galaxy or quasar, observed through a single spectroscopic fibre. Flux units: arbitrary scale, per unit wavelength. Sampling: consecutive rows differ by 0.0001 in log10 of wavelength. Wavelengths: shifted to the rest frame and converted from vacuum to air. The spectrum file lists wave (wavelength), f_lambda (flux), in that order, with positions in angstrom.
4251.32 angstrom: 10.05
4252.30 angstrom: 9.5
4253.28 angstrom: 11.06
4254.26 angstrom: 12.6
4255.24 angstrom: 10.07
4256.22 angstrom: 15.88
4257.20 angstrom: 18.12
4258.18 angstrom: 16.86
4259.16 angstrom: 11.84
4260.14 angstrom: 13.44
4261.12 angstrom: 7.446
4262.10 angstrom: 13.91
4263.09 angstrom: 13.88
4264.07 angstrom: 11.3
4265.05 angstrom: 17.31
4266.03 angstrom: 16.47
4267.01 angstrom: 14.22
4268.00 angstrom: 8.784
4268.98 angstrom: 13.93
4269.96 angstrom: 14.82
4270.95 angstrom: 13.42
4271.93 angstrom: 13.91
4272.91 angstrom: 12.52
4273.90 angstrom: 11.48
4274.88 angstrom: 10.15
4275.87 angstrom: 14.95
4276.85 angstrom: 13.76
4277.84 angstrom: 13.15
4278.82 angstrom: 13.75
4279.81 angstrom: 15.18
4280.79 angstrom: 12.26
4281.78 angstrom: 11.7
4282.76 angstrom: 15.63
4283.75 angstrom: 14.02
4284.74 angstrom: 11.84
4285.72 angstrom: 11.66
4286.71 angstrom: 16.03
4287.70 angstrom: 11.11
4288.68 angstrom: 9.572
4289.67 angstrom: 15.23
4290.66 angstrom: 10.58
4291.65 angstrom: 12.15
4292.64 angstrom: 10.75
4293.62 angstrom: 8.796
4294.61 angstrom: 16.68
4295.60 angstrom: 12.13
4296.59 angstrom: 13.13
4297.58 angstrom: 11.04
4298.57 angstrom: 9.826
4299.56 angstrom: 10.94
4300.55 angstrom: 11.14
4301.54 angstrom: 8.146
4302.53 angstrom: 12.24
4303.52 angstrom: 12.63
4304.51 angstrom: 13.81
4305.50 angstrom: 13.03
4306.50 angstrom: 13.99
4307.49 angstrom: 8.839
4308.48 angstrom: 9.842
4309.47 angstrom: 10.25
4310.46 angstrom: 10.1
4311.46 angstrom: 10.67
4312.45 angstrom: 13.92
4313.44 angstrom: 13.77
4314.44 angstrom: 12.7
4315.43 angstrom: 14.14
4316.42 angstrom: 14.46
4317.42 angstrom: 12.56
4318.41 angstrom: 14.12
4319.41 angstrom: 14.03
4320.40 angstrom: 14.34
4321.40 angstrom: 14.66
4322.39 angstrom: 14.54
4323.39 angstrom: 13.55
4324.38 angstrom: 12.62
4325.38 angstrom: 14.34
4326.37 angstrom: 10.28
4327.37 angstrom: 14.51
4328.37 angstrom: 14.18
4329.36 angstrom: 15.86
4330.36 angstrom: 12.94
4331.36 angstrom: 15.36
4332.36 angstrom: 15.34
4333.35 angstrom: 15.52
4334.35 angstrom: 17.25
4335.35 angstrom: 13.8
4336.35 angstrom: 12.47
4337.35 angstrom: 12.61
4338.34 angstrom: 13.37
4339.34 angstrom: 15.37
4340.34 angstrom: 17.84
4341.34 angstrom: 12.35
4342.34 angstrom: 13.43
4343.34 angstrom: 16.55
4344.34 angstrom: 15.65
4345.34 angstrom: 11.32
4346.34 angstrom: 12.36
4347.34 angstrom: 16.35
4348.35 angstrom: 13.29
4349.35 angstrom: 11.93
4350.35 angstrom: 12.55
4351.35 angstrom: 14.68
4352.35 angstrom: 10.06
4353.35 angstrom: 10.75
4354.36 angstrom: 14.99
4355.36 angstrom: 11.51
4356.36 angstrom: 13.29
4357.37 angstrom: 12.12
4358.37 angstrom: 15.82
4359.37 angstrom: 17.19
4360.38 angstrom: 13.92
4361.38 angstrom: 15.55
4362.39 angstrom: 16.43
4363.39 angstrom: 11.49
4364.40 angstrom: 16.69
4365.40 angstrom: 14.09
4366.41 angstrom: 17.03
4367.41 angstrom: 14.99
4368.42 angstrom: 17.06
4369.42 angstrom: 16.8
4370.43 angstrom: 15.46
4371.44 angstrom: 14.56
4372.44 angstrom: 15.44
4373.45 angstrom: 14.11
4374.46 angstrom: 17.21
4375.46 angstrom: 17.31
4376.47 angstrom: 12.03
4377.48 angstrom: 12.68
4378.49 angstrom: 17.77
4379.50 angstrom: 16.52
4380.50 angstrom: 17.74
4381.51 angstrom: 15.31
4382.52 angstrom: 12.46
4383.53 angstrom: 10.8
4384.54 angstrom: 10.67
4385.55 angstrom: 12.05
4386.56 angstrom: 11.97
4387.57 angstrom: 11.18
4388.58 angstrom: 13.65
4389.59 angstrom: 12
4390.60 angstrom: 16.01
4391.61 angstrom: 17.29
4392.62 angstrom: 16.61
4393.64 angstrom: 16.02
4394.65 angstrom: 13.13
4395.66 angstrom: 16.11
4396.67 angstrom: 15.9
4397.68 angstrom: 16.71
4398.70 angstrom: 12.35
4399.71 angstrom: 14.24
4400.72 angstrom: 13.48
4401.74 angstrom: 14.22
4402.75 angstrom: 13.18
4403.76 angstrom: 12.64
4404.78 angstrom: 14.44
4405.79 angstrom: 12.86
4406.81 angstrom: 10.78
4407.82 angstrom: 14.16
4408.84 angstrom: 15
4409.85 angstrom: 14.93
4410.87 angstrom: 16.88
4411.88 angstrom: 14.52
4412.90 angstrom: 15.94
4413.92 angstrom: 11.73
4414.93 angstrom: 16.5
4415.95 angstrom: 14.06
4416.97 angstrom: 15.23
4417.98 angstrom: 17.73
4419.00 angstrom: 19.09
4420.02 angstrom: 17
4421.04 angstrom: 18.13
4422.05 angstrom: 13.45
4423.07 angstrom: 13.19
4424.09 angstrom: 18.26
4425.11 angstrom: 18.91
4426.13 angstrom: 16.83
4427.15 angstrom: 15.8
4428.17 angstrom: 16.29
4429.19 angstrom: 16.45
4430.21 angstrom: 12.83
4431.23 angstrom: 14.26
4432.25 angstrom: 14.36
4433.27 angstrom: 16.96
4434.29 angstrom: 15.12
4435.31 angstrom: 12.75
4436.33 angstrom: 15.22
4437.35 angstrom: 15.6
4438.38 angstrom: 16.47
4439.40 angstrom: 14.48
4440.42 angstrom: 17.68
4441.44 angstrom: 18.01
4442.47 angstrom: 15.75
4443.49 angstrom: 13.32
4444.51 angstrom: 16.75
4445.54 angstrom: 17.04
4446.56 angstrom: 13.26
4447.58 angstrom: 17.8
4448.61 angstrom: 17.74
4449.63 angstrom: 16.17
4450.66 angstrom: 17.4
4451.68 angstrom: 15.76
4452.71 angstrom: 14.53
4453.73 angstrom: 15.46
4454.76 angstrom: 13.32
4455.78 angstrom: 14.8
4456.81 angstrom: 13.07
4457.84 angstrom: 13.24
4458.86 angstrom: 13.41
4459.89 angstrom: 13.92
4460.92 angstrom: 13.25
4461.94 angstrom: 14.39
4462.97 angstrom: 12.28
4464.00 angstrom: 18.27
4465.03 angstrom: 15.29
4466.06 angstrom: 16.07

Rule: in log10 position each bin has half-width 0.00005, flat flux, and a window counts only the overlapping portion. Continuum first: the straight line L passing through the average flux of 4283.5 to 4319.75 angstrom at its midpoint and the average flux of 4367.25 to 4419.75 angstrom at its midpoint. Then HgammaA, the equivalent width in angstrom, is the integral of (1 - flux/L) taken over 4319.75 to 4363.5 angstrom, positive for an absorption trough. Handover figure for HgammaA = -2.5 angstrom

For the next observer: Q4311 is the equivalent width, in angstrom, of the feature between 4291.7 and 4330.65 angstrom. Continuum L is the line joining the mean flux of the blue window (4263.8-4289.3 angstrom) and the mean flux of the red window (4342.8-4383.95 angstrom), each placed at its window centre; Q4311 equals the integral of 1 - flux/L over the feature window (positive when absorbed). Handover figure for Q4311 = 3.4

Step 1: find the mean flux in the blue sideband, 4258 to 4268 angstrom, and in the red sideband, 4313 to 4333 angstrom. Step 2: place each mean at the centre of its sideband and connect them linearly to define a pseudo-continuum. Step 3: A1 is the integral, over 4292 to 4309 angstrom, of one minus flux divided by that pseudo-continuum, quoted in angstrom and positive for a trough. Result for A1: 2.6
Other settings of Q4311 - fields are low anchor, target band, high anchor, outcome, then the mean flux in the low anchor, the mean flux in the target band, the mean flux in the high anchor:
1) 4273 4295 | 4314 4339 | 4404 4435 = -0.8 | 12.7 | 14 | 15.3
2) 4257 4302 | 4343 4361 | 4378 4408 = 0.1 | 12.8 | 13.6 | 14.1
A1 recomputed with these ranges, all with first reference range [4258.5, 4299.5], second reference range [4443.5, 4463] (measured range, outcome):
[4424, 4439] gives -1.01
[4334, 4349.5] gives -0.67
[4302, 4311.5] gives 1.12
